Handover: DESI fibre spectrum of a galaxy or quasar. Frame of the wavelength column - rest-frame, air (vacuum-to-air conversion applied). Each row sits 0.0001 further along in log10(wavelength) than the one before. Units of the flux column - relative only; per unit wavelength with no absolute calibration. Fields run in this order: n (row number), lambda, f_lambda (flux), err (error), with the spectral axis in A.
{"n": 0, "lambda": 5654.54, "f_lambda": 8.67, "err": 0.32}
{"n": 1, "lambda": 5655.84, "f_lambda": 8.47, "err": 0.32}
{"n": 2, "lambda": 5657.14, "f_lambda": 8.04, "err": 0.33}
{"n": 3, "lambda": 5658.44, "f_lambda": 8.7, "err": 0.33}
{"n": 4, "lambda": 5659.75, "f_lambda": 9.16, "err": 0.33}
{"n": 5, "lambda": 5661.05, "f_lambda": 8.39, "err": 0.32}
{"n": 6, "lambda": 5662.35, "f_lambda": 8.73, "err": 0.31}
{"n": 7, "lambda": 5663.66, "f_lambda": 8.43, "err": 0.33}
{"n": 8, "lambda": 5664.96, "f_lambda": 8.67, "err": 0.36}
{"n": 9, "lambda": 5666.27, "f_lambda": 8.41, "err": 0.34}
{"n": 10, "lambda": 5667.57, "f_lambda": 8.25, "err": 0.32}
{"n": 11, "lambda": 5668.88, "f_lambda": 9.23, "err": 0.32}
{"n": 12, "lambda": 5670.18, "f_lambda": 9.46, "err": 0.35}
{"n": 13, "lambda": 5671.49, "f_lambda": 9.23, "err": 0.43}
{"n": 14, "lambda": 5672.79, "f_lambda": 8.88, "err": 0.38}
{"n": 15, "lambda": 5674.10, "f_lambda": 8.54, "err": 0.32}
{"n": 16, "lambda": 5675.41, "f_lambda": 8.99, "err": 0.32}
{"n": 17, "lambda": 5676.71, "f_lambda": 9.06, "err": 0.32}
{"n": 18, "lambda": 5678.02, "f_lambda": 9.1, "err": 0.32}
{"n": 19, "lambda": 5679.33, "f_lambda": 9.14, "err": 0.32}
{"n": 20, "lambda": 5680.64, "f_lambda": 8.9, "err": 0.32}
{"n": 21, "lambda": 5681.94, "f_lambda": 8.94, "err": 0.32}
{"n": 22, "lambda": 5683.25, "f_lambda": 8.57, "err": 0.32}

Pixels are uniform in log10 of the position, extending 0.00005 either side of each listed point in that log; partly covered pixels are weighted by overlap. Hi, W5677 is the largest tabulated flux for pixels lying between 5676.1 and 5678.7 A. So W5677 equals 9.1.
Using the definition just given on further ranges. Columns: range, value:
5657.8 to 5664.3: 9.16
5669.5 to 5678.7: 9.46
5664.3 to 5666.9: 8.67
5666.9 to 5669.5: 9.23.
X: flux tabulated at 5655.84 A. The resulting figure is 8.47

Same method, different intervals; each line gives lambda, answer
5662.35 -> 8.73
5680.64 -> 8.9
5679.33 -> 9.14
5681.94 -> 8.94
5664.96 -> 8.67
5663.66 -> 8.43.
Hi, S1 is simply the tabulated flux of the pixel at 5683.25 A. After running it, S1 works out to 8.57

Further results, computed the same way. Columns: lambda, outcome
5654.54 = 8.67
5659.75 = 9.16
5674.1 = 8.54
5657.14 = 8.04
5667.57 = 8.25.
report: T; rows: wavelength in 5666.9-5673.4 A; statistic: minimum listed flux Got 8.25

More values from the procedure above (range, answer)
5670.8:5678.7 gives 8.54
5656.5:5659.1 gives 8.04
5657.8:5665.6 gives 8.39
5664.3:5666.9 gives 8.41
